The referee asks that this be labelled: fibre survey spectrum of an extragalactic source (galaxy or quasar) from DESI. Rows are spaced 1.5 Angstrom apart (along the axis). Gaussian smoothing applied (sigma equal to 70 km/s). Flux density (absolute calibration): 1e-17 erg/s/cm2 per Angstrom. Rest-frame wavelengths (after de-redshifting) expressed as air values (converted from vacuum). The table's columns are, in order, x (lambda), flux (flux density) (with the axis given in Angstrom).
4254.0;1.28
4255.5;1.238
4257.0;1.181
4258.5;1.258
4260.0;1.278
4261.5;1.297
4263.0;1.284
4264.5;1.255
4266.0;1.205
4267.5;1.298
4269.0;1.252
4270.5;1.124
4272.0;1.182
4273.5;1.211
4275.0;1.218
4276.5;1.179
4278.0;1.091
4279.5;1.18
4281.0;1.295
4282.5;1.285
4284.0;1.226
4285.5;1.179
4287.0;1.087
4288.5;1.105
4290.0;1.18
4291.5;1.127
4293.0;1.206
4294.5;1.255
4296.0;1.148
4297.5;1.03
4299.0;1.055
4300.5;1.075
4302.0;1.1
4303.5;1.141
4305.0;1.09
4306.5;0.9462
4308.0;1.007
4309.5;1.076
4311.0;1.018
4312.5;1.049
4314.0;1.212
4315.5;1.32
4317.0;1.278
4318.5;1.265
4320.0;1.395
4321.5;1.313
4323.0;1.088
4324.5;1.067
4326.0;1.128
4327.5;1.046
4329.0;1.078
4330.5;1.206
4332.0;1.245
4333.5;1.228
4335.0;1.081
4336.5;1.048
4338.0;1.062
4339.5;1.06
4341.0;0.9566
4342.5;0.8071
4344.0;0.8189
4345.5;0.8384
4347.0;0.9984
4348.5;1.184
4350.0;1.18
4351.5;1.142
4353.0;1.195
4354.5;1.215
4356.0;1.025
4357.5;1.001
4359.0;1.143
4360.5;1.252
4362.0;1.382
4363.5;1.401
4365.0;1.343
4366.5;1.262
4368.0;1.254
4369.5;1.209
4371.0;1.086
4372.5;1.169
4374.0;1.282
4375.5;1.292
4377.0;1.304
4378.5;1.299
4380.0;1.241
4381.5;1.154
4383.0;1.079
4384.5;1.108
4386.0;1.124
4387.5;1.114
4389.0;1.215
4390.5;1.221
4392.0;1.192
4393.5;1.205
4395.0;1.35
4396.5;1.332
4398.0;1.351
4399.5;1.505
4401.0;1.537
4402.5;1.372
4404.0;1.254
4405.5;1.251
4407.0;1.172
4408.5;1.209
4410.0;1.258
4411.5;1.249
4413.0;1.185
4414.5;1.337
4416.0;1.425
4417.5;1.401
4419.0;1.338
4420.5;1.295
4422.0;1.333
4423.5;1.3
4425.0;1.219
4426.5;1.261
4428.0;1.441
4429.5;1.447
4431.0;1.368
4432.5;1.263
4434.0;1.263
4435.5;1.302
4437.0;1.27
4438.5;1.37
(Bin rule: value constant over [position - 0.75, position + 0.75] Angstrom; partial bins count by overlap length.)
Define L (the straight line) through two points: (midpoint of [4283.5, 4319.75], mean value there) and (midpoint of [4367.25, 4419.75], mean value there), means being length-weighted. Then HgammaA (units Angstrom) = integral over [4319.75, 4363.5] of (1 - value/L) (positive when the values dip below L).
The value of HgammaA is 2.9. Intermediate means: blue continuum 1.14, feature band 1.11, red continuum 1.26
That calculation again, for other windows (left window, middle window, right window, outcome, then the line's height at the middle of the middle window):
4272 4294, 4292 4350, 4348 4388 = 4.3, 1.19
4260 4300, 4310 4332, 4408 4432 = 0.9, 1.23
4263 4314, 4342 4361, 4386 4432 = 2.6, 1.23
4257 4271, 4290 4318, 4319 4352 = 0.9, 1.16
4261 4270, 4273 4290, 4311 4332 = 0.7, 1.24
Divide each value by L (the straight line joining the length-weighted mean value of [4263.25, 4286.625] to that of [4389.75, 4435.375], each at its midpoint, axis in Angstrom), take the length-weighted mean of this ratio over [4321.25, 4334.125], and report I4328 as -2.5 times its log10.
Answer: 0.092 mag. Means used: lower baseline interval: 1.21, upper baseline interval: 1.31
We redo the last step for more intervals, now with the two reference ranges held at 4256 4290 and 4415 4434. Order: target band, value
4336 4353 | 0.243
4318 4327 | 0.044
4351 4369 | 0.057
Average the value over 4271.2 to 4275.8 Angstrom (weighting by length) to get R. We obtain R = 1.2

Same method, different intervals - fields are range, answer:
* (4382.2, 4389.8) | 1.13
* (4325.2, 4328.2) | 1.09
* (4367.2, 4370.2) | 1.23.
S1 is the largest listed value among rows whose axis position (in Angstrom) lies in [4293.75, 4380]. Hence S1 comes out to 1.401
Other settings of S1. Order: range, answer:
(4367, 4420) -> 1.537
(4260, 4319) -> 1.32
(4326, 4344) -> 1.245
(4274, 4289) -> 1.295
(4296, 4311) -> 1.148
